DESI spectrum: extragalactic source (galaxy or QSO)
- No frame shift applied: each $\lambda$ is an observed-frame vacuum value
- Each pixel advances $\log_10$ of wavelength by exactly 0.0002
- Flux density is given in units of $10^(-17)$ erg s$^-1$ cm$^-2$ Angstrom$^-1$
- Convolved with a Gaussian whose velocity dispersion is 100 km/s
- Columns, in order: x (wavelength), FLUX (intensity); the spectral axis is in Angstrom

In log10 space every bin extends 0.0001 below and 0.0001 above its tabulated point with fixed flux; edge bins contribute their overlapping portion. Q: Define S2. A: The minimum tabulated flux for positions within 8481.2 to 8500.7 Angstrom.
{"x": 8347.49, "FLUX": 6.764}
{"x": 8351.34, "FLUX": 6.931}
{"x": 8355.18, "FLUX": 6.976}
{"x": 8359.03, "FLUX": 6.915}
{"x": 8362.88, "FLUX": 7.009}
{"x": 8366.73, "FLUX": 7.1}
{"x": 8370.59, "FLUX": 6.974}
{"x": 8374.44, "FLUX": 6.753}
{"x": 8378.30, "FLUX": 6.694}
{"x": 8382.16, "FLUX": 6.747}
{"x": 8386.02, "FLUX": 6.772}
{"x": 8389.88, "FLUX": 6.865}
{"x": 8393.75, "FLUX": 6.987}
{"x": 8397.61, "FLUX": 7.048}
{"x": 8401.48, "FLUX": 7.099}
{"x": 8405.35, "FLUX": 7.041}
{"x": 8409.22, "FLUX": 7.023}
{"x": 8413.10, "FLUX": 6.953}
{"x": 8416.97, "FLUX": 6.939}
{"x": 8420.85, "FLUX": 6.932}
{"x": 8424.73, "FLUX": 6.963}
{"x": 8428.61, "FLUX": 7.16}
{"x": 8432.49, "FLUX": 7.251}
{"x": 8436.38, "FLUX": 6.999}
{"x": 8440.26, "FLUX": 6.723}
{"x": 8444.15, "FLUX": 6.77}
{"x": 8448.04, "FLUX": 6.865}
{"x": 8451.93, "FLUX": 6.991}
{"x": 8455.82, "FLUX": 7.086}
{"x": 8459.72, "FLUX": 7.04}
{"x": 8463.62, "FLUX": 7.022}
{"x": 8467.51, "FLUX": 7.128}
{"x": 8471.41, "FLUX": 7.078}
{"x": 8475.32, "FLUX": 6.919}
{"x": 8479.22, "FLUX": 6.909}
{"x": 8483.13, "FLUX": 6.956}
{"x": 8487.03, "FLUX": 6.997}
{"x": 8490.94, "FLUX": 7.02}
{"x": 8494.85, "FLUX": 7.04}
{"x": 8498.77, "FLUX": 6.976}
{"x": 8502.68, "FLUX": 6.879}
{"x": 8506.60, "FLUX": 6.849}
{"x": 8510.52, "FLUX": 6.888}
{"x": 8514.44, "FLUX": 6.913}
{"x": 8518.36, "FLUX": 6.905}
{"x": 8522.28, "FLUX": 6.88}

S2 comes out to 6.956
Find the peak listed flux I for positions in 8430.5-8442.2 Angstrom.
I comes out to 7.251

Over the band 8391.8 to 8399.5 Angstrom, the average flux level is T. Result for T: 7.02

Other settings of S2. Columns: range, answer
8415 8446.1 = 6.723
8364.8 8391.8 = 6.694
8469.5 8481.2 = 6.909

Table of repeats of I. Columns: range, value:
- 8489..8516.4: 7.04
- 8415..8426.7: 6.963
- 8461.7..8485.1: 7.128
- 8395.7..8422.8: 7.099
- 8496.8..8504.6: 6.976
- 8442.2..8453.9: 6.991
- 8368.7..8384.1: 6.974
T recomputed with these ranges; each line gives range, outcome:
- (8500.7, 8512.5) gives 6.87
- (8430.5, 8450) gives 6.92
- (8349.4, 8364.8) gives 6.96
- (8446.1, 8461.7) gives 6.99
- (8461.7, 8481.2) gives 7.01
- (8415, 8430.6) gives 7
